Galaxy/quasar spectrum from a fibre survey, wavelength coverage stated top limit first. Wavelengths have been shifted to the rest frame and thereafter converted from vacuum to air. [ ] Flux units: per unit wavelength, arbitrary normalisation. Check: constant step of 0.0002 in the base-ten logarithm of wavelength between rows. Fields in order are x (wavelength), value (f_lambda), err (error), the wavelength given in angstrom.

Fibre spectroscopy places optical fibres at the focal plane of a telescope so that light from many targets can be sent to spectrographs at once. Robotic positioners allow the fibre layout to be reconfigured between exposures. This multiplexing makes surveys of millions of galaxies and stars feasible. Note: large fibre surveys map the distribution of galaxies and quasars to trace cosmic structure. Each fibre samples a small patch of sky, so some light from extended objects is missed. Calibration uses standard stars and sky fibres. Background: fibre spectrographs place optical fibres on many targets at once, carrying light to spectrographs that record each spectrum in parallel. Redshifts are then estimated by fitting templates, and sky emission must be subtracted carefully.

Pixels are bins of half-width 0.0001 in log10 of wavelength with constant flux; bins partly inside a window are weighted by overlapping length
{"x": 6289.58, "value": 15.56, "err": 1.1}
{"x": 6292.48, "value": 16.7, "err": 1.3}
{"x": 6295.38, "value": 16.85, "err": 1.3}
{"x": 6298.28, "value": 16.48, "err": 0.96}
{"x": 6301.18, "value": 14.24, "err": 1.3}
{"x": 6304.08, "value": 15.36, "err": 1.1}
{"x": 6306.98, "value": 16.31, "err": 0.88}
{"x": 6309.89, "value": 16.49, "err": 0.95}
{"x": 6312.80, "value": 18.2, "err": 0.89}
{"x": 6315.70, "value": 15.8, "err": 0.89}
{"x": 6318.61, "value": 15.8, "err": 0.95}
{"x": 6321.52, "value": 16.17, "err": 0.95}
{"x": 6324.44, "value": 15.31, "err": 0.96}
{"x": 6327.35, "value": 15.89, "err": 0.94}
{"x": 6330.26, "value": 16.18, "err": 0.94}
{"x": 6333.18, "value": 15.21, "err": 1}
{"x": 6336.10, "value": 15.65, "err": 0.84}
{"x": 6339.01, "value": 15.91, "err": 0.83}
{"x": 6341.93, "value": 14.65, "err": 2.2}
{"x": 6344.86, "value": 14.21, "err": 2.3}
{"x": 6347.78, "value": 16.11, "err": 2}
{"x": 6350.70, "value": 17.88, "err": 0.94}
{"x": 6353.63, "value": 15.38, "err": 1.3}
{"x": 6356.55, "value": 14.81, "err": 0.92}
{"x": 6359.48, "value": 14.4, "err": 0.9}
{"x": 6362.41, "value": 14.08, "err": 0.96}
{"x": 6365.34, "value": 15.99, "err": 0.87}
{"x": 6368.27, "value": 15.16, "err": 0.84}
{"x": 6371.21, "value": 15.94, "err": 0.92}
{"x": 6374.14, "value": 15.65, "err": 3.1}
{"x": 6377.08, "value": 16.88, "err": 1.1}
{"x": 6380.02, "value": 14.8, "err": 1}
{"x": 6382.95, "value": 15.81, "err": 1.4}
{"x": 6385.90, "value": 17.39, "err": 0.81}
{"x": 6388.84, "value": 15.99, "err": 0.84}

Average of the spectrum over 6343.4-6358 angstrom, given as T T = 15.7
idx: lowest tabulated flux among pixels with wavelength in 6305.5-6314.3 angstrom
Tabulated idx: 16.31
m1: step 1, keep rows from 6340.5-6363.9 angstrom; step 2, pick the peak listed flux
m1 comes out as 17.88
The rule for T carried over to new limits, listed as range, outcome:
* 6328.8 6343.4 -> 15.5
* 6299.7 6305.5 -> 14.8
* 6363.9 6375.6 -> 15.7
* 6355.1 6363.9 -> 14.4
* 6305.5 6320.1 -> 16.5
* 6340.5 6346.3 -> 14.4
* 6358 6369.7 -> 14.9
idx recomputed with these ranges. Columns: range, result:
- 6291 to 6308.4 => 14.24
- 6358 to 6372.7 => 14.08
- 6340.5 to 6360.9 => 14.21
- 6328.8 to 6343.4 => 14.65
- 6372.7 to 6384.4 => 14.8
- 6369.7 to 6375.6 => 15.65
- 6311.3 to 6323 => 15.8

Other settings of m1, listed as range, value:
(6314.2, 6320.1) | 15.8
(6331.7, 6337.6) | 15.65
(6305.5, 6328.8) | 18.2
